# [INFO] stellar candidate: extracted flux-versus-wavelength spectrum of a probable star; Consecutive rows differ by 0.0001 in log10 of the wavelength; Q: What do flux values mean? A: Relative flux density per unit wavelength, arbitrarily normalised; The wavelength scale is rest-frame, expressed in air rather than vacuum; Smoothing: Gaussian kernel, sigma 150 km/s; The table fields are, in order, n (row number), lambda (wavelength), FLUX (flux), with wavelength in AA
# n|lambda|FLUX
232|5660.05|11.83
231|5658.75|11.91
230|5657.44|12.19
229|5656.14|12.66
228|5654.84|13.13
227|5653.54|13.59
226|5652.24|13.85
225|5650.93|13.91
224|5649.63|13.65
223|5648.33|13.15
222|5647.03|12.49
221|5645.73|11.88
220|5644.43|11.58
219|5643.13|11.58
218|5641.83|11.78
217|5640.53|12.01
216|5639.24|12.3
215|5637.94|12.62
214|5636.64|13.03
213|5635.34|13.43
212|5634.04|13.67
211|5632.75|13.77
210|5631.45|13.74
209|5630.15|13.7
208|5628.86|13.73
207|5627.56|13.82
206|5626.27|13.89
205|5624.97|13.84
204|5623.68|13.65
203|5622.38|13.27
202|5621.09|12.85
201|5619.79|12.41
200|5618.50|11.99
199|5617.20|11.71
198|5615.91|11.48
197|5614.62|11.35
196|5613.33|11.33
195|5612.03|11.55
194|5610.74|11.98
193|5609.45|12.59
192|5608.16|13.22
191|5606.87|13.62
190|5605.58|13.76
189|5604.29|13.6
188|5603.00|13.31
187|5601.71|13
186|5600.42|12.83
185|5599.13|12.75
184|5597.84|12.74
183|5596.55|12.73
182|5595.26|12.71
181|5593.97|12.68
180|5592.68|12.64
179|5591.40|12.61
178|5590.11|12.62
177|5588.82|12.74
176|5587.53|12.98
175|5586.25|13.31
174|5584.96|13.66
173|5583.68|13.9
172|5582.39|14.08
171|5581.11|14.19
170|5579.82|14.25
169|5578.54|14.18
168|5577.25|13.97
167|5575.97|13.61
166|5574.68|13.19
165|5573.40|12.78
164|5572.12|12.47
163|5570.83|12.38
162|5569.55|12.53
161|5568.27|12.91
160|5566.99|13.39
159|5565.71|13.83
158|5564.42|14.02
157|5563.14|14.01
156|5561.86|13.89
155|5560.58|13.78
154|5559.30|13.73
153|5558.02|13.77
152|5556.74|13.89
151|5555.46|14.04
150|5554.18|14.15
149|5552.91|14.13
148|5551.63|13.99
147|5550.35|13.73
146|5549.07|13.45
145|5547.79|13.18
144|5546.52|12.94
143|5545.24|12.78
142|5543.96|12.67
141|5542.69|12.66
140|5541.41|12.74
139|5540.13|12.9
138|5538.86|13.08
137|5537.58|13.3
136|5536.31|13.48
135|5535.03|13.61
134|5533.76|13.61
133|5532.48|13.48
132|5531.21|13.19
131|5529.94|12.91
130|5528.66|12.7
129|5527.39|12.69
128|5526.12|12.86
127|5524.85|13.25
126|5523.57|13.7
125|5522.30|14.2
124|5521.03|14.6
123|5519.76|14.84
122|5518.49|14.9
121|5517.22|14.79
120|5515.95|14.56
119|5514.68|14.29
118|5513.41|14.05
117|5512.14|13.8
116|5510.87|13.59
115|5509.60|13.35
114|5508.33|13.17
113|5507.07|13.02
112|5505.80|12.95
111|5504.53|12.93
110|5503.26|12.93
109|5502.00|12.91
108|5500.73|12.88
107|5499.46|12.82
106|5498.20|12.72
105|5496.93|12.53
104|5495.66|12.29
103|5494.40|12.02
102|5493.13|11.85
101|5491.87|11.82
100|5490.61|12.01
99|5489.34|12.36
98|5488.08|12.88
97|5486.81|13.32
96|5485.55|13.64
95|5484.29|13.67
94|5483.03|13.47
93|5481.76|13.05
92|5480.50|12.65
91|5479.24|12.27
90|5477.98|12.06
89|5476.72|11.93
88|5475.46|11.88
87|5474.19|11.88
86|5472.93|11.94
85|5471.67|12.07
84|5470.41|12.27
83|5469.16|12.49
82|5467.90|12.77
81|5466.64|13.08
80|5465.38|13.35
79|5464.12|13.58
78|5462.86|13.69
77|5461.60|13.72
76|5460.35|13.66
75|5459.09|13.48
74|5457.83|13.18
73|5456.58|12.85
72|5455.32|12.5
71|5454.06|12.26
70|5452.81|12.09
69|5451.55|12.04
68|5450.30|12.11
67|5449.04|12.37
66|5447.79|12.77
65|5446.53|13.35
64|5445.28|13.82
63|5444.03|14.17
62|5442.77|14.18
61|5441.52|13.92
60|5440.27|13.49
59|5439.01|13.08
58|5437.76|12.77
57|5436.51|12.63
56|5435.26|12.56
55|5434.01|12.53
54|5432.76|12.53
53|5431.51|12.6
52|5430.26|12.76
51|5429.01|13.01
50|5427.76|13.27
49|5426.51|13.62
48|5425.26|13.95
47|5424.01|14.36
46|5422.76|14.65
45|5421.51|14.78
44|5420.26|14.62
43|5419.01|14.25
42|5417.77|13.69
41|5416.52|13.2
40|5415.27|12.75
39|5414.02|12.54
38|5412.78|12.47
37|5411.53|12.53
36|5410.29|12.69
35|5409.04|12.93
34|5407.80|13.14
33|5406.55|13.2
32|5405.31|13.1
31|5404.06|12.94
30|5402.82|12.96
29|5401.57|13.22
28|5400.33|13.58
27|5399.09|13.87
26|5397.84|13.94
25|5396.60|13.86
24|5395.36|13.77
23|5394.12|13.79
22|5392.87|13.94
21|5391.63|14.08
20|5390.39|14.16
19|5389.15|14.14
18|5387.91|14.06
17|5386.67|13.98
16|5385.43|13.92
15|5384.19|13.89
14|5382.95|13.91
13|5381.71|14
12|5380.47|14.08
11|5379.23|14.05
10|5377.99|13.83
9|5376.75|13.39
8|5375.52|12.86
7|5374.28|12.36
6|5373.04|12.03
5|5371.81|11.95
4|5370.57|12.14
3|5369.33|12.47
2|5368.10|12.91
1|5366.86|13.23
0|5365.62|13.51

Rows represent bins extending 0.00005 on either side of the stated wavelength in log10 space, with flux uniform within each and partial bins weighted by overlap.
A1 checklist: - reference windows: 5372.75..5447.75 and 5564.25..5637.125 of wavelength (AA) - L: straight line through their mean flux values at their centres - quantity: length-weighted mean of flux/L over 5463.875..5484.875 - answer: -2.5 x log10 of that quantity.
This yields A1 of 0.06 mag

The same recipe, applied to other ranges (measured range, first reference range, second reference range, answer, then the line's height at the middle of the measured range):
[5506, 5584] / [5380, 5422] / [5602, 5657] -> -0.034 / 13.1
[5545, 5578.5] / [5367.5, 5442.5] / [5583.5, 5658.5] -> -0.041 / 13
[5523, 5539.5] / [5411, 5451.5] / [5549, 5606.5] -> 0.012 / 13.4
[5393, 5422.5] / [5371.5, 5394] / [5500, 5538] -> 0.016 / 13.6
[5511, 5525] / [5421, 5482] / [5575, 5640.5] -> -0.101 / 13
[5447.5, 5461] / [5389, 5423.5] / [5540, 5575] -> 0.067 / 13.5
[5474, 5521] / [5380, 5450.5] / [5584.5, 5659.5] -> 0.012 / 13.2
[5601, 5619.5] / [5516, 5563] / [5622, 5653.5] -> 0.065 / 13.2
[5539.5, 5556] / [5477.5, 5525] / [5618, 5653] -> -0.015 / 13.2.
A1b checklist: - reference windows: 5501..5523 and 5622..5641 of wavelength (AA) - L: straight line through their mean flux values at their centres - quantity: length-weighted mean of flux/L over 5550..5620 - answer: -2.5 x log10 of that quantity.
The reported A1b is 0.03 mag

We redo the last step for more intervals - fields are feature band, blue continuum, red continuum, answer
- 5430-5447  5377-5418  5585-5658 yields 0.02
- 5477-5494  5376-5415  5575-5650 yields 0.05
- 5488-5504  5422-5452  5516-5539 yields 0.09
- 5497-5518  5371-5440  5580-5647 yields -0.02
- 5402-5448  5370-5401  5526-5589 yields 0.02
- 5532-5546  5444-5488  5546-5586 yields 0.02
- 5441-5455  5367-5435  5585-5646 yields 0.02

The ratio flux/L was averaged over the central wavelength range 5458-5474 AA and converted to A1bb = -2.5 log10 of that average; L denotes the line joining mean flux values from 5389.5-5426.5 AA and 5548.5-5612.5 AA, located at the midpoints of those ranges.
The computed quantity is 0.04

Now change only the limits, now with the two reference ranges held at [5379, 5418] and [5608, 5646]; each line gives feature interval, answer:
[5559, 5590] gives -0.05 mag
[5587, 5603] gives 0.00 mag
